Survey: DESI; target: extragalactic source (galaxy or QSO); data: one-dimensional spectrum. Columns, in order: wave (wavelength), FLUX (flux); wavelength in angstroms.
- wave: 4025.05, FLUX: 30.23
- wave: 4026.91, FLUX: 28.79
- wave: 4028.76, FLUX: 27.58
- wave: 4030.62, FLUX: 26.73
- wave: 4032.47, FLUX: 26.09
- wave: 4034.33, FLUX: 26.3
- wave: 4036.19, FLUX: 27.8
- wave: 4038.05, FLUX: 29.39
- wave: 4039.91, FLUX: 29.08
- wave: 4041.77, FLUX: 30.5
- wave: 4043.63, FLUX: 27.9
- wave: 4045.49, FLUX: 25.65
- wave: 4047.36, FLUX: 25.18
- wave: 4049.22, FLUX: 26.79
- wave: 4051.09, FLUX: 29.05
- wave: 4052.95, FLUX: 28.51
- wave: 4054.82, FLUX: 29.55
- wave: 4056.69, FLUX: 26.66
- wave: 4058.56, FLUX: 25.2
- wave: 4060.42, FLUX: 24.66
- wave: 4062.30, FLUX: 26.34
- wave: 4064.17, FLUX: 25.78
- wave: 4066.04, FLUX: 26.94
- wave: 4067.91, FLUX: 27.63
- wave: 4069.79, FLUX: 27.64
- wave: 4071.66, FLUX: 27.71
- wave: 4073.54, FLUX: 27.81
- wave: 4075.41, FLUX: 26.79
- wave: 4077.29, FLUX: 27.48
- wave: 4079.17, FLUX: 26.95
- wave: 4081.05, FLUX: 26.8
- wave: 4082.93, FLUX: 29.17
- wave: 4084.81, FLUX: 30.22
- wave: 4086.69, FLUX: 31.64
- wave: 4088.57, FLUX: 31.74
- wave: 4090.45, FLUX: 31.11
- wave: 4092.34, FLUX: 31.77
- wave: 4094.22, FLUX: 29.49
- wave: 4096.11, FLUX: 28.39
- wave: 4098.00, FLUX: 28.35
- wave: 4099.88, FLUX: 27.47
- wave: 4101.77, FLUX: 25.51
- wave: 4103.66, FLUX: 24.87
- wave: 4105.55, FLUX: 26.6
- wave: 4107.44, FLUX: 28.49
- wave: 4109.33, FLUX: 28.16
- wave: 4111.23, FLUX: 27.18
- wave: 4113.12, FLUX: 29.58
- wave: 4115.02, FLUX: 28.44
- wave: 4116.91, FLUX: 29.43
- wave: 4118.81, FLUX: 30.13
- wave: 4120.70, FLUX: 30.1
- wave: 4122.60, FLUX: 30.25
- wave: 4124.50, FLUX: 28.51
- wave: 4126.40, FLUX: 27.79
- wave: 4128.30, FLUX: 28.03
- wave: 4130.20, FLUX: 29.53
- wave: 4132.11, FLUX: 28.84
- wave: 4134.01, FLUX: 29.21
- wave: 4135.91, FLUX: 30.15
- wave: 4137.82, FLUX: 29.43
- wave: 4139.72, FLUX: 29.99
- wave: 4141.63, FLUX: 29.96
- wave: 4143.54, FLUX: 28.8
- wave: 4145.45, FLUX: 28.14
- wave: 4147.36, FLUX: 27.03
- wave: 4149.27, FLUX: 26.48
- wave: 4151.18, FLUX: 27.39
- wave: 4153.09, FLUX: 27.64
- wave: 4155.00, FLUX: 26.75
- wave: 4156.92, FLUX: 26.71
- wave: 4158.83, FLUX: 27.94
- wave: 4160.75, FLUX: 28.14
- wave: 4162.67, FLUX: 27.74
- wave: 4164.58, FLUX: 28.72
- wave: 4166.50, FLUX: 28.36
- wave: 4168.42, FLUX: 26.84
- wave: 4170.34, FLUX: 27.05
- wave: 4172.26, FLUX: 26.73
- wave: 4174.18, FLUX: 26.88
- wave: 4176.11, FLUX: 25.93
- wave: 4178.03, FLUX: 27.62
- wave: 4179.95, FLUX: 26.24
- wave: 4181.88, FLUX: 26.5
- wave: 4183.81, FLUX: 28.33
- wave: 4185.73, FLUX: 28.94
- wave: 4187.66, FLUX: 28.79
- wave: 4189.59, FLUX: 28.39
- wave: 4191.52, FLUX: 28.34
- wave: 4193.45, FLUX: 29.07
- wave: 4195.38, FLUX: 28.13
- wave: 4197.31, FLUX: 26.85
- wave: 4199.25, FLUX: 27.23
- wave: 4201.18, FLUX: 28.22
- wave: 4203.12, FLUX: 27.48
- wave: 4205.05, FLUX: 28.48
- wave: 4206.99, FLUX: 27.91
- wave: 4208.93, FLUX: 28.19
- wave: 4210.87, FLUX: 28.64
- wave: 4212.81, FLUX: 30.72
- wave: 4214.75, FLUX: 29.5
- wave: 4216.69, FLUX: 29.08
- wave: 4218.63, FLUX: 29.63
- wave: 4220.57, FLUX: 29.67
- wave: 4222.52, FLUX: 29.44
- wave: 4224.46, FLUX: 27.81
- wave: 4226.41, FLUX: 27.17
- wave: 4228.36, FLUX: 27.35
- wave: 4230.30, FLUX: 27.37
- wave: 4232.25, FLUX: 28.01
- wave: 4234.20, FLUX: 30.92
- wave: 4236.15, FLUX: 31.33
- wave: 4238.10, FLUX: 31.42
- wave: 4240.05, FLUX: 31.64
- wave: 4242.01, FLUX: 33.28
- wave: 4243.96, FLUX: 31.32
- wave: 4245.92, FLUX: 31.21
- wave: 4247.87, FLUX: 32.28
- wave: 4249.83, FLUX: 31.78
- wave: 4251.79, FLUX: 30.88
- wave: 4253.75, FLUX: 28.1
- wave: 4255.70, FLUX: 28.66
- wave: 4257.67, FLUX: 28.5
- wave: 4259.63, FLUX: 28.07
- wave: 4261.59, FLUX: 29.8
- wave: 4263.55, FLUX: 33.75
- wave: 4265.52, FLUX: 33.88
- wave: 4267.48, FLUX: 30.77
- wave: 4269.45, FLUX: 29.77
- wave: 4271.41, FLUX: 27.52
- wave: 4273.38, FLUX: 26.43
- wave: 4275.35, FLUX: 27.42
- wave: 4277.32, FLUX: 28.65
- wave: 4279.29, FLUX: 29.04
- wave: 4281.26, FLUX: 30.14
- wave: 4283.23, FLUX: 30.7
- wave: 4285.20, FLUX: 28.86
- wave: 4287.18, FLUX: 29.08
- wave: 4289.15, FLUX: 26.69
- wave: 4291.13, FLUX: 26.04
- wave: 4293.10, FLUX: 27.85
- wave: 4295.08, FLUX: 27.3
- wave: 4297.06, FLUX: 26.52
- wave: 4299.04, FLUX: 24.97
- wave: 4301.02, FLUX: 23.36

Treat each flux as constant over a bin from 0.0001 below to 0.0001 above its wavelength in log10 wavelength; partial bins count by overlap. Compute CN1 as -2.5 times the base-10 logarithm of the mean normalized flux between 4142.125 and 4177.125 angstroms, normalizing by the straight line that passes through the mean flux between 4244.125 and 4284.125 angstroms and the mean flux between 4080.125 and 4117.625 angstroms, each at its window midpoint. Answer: 0.07 mag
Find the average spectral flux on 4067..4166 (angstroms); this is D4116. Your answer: 28.5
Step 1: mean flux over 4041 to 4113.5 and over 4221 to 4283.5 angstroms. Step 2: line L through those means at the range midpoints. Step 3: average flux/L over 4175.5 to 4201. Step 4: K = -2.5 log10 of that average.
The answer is 0.05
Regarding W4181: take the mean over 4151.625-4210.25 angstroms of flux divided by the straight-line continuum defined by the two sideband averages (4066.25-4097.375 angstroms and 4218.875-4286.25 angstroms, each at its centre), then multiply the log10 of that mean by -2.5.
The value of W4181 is 0.065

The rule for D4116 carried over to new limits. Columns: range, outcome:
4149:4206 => 27.6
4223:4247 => 29.9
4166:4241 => 28.4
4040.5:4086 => 27.4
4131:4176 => 28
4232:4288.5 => 30.1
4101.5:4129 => 28.3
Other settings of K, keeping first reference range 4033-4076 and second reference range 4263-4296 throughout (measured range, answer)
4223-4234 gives 0.029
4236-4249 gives -0.111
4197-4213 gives 0.013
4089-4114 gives -0.024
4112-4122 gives -0.066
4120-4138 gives -0.048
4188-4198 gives 0.004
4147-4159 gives 0.038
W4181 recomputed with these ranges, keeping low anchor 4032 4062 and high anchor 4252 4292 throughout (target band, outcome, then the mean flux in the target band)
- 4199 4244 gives -0.018 mag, 29.2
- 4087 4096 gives -0.115 mag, 30.8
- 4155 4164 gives 0.026 mag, 27.6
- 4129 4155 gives -0.018 mag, 28.6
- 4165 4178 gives 0.050 mag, 27.1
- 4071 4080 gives 0.011 mag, 27.3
